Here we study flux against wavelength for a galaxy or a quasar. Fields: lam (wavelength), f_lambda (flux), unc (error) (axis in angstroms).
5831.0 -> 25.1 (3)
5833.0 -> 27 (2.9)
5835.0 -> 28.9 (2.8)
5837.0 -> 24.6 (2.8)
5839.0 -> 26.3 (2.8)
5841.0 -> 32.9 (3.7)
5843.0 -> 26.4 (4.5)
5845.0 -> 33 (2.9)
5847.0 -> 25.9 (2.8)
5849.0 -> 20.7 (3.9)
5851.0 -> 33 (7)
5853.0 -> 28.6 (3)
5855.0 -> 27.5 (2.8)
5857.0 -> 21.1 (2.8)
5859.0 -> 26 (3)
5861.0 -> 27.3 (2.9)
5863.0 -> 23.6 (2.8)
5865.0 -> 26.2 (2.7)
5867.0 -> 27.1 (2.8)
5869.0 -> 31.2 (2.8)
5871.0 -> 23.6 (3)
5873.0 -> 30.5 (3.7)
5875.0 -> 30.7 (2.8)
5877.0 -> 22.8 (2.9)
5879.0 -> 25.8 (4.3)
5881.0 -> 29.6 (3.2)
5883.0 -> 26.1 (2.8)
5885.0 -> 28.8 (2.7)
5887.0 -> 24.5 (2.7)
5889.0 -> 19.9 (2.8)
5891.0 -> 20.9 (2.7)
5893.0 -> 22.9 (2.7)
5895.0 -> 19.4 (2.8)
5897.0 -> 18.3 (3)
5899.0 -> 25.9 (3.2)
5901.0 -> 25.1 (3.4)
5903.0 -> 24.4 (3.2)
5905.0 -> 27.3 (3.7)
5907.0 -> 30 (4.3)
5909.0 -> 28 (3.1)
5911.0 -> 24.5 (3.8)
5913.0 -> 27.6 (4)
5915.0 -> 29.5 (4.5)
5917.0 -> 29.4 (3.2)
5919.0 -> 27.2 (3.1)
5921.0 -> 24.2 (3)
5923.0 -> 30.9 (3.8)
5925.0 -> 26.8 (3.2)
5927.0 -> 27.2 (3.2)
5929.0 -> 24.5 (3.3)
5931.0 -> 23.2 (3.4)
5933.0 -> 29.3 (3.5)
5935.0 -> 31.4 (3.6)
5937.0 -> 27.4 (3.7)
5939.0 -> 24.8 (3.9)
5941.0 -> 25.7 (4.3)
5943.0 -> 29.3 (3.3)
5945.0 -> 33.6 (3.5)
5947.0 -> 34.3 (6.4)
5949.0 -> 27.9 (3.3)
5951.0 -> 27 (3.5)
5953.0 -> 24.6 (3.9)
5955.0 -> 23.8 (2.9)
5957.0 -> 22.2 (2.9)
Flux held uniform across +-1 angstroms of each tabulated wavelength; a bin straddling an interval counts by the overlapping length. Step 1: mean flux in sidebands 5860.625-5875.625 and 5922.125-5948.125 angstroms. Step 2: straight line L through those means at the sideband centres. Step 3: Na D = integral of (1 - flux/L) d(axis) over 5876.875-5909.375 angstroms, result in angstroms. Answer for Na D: 3.6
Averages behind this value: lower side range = 27.5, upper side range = 28.3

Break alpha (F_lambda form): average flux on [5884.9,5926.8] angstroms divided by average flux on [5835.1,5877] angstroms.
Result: 0.9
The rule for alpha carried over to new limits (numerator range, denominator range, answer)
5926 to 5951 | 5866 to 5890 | 1.05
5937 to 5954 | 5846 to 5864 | 1.09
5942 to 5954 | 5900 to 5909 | 1.10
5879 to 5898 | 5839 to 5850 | 0.85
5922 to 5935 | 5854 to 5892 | 1.05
